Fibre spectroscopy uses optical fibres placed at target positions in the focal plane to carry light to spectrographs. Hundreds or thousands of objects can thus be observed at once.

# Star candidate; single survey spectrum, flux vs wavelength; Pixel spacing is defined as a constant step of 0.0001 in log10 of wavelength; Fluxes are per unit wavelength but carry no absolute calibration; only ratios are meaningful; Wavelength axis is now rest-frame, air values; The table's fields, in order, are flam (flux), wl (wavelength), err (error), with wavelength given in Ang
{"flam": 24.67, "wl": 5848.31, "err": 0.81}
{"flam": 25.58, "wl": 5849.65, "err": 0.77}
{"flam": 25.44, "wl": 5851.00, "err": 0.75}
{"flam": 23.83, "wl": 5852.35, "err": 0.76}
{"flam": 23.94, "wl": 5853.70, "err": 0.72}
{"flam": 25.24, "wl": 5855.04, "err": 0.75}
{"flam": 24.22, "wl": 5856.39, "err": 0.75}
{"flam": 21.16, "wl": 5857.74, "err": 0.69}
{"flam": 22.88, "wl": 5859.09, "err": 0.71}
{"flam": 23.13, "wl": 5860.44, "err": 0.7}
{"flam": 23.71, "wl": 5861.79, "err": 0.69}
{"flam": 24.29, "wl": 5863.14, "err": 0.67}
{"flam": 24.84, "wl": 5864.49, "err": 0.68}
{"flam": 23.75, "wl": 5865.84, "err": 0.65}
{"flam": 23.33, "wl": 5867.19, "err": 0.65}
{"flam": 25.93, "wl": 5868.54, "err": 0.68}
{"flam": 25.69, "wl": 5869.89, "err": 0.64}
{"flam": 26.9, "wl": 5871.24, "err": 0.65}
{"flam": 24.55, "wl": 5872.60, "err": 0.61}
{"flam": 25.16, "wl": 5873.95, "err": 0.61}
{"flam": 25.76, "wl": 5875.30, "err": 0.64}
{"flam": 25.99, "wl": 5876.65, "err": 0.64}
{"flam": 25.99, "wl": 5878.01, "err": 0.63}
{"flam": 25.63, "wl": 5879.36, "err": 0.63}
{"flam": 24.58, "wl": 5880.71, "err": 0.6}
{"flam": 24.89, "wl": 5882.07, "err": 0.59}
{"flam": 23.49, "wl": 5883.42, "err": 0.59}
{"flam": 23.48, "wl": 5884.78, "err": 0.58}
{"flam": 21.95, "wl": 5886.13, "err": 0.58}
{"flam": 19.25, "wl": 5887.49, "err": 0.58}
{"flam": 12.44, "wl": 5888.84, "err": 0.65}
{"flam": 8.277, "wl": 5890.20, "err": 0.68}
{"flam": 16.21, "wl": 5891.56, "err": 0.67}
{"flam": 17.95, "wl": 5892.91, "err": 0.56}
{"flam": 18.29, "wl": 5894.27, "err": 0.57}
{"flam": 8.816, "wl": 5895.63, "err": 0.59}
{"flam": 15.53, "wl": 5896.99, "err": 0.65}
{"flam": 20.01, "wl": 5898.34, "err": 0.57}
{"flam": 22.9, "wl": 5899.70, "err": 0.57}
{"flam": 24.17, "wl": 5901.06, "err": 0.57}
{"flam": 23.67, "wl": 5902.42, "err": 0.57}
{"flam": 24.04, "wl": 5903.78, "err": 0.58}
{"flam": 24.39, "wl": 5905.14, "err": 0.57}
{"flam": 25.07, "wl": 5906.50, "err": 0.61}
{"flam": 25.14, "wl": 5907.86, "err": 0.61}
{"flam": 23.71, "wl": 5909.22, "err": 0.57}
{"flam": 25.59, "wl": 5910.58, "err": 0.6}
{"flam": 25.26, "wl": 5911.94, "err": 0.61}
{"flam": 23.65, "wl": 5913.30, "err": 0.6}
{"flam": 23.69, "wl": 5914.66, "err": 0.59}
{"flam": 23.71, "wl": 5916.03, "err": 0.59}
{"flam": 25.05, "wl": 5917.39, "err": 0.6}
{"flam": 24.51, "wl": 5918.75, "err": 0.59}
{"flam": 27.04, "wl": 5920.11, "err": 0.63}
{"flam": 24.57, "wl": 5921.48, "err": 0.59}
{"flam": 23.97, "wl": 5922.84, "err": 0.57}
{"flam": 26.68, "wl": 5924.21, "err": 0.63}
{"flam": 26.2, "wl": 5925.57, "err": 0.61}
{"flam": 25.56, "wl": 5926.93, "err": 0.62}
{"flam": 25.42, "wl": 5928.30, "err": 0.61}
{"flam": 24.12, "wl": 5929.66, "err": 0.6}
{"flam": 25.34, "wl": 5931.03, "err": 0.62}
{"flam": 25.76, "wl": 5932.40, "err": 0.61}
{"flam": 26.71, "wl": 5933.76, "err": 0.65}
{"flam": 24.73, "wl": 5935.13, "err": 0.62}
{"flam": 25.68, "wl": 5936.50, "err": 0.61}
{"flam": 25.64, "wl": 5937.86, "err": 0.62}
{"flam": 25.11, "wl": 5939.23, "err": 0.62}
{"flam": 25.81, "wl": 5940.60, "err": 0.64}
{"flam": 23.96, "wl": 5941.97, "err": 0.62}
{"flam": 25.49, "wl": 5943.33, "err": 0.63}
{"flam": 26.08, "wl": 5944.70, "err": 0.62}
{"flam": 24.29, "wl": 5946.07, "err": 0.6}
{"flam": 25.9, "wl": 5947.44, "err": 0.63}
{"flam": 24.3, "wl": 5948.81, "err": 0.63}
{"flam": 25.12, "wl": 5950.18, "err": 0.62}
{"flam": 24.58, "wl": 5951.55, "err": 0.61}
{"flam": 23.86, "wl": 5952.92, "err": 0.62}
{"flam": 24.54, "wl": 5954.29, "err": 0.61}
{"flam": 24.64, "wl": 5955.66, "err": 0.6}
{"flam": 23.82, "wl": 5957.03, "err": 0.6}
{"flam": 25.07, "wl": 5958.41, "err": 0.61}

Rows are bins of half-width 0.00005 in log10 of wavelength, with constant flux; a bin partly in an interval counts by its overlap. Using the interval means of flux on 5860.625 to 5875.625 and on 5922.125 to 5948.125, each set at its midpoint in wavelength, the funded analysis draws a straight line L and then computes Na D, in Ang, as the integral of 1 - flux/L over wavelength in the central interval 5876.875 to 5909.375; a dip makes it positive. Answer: 5.43 Ang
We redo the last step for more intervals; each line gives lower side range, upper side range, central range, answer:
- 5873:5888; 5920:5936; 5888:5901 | 4.5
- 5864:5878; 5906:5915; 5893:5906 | 2.4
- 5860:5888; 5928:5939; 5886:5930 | 5.3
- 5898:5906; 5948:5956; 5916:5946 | -1.6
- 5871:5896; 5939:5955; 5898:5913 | -1.1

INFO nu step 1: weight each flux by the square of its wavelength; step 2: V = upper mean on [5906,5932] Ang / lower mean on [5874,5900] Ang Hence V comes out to 1.25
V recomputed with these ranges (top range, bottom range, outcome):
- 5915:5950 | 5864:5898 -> 1.19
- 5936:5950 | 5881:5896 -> 1.42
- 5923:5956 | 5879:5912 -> 1.23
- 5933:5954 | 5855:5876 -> 1.06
